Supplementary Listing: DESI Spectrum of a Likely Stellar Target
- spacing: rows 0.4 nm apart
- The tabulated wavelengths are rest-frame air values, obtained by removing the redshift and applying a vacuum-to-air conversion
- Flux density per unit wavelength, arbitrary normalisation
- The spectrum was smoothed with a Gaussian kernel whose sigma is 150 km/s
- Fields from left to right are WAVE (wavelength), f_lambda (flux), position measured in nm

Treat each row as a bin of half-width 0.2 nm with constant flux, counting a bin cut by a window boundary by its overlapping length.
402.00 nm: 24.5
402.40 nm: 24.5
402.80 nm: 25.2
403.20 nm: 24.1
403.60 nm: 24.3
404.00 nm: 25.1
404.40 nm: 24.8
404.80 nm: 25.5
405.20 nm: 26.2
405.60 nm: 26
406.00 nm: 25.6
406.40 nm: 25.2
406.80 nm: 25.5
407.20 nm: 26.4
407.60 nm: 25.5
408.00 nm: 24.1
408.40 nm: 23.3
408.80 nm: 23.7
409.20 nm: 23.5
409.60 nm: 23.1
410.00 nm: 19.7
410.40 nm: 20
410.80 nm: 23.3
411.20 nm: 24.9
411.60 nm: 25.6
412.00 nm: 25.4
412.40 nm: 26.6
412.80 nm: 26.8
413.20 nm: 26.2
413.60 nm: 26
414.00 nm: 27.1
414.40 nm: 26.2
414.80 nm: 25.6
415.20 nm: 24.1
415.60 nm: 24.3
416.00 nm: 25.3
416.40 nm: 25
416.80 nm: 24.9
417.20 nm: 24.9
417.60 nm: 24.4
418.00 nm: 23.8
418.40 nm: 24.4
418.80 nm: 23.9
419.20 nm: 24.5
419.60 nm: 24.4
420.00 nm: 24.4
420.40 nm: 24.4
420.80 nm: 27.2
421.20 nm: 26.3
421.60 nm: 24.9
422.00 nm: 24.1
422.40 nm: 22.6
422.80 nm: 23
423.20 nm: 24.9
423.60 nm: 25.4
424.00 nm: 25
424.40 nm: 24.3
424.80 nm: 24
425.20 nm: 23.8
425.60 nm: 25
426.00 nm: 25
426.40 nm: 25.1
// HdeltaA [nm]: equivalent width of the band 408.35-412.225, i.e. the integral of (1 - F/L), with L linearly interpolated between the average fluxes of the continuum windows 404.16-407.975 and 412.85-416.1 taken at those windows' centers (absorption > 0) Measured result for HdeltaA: 0.35 nm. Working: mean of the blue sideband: 25.6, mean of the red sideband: 25.7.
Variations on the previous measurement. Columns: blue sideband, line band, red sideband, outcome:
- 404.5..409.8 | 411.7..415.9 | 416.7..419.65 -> -0.21 nm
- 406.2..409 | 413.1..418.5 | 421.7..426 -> -0.14 nm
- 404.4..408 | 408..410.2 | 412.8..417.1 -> 0.24 nm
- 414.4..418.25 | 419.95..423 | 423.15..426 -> 0.01 nm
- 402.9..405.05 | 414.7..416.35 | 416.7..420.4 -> -0.02 nm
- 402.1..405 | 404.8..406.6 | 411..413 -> -0.05 nm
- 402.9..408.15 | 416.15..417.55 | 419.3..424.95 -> 0.00 nm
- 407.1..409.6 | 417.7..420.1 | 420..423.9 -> 0.04 nm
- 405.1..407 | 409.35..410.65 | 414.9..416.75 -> 0.21 nm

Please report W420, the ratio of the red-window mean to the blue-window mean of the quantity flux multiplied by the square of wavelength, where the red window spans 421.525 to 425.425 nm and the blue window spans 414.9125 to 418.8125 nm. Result 1.02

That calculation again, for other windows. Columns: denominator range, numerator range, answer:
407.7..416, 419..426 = 1.06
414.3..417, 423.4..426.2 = 1.03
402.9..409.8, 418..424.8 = 1.06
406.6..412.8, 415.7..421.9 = 1.08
